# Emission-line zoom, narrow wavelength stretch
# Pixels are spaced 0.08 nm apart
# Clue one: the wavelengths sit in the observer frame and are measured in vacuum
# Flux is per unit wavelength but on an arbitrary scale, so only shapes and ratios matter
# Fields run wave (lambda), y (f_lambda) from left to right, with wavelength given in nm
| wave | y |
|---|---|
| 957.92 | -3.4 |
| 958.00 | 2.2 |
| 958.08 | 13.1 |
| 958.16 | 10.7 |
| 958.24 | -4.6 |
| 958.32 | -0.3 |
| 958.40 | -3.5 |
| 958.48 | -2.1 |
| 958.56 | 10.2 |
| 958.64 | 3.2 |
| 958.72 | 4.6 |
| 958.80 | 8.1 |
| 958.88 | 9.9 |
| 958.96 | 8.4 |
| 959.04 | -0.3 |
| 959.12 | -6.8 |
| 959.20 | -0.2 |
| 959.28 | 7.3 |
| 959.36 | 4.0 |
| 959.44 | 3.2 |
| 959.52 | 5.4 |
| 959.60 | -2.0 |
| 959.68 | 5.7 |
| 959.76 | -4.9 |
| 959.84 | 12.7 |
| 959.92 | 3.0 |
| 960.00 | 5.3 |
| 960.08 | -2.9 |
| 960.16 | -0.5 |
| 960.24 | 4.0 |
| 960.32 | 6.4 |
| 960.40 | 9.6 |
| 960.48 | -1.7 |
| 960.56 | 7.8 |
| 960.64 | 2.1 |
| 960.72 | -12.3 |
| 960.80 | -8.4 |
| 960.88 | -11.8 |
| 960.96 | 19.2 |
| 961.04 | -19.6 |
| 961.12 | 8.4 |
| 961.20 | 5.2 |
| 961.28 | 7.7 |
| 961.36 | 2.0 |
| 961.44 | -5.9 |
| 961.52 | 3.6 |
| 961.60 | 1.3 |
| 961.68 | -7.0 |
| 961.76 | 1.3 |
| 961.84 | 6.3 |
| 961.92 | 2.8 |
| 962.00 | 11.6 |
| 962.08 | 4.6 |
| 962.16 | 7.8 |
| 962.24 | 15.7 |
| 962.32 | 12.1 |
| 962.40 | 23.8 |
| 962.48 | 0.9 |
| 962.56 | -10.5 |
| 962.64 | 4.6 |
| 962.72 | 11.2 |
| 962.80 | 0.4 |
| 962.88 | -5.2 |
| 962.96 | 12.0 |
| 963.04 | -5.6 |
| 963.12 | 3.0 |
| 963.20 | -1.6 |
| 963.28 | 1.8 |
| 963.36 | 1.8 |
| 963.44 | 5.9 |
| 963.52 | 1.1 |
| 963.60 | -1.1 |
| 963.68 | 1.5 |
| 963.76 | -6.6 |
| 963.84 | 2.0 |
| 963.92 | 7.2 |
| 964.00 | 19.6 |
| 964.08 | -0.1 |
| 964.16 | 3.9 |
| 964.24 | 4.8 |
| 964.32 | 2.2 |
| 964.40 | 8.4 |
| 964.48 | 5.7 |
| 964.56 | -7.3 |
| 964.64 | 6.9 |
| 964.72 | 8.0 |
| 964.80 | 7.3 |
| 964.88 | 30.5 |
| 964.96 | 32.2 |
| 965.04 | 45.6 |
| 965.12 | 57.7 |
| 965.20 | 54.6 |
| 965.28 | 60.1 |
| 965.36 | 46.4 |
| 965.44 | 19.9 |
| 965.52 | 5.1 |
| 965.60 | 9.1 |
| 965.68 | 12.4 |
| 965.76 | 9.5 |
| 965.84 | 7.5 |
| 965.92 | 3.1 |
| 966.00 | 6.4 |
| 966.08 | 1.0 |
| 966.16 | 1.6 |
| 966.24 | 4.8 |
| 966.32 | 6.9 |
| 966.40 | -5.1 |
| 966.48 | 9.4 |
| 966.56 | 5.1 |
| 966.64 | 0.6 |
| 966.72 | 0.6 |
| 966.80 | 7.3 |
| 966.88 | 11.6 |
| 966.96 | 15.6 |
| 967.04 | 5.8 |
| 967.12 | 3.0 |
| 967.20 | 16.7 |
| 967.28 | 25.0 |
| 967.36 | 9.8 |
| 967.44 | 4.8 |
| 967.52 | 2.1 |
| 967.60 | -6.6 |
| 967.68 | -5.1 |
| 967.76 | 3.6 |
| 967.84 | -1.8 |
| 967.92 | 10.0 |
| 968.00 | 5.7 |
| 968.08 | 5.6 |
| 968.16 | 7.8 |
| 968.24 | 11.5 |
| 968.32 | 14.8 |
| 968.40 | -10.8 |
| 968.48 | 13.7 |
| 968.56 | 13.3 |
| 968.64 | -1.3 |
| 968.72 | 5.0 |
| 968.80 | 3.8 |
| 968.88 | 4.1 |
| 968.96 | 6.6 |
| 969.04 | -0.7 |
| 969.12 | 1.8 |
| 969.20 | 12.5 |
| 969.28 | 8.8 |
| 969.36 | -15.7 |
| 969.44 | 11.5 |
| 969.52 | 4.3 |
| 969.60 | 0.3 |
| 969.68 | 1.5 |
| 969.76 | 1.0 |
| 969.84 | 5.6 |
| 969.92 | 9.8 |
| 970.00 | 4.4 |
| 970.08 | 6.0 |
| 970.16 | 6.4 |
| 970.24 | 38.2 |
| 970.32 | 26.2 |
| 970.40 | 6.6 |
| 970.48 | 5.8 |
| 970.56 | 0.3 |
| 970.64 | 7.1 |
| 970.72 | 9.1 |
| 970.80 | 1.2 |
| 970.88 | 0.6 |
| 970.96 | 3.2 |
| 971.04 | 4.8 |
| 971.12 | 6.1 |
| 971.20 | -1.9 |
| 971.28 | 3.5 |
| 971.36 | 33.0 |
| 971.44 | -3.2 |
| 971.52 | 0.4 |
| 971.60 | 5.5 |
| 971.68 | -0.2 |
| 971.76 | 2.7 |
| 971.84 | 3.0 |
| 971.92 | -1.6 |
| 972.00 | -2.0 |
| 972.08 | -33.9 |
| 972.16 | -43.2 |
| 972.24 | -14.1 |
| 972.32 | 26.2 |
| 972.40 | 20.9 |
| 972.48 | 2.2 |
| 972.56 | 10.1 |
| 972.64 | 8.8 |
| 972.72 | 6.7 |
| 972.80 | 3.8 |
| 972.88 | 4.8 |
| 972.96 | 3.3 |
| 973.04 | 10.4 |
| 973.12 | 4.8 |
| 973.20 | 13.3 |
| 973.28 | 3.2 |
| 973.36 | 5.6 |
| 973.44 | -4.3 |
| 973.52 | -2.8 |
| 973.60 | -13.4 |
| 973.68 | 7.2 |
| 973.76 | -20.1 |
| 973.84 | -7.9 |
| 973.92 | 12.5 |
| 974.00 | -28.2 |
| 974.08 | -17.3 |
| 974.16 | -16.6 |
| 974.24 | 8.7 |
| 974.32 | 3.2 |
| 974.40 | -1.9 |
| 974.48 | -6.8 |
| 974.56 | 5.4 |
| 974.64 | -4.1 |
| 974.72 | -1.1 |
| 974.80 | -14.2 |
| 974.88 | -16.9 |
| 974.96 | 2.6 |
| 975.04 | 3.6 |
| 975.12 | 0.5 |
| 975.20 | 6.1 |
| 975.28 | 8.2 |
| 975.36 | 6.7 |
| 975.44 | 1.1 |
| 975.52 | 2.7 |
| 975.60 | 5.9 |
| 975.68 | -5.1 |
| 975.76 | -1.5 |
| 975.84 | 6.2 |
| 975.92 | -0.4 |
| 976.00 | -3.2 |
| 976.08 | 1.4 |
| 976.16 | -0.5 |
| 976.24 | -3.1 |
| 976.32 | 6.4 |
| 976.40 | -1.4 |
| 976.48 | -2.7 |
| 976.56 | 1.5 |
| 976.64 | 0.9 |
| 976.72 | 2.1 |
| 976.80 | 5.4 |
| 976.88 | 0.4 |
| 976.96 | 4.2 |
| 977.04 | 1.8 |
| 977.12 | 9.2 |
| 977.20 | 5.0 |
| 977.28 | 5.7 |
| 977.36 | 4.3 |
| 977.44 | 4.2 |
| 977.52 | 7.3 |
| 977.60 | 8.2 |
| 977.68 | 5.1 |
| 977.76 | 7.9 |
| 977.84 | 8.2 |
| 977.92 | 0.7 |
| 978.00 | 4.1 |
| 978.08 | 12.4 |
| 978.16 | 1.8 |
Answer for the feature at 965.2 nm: [O III] 5007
